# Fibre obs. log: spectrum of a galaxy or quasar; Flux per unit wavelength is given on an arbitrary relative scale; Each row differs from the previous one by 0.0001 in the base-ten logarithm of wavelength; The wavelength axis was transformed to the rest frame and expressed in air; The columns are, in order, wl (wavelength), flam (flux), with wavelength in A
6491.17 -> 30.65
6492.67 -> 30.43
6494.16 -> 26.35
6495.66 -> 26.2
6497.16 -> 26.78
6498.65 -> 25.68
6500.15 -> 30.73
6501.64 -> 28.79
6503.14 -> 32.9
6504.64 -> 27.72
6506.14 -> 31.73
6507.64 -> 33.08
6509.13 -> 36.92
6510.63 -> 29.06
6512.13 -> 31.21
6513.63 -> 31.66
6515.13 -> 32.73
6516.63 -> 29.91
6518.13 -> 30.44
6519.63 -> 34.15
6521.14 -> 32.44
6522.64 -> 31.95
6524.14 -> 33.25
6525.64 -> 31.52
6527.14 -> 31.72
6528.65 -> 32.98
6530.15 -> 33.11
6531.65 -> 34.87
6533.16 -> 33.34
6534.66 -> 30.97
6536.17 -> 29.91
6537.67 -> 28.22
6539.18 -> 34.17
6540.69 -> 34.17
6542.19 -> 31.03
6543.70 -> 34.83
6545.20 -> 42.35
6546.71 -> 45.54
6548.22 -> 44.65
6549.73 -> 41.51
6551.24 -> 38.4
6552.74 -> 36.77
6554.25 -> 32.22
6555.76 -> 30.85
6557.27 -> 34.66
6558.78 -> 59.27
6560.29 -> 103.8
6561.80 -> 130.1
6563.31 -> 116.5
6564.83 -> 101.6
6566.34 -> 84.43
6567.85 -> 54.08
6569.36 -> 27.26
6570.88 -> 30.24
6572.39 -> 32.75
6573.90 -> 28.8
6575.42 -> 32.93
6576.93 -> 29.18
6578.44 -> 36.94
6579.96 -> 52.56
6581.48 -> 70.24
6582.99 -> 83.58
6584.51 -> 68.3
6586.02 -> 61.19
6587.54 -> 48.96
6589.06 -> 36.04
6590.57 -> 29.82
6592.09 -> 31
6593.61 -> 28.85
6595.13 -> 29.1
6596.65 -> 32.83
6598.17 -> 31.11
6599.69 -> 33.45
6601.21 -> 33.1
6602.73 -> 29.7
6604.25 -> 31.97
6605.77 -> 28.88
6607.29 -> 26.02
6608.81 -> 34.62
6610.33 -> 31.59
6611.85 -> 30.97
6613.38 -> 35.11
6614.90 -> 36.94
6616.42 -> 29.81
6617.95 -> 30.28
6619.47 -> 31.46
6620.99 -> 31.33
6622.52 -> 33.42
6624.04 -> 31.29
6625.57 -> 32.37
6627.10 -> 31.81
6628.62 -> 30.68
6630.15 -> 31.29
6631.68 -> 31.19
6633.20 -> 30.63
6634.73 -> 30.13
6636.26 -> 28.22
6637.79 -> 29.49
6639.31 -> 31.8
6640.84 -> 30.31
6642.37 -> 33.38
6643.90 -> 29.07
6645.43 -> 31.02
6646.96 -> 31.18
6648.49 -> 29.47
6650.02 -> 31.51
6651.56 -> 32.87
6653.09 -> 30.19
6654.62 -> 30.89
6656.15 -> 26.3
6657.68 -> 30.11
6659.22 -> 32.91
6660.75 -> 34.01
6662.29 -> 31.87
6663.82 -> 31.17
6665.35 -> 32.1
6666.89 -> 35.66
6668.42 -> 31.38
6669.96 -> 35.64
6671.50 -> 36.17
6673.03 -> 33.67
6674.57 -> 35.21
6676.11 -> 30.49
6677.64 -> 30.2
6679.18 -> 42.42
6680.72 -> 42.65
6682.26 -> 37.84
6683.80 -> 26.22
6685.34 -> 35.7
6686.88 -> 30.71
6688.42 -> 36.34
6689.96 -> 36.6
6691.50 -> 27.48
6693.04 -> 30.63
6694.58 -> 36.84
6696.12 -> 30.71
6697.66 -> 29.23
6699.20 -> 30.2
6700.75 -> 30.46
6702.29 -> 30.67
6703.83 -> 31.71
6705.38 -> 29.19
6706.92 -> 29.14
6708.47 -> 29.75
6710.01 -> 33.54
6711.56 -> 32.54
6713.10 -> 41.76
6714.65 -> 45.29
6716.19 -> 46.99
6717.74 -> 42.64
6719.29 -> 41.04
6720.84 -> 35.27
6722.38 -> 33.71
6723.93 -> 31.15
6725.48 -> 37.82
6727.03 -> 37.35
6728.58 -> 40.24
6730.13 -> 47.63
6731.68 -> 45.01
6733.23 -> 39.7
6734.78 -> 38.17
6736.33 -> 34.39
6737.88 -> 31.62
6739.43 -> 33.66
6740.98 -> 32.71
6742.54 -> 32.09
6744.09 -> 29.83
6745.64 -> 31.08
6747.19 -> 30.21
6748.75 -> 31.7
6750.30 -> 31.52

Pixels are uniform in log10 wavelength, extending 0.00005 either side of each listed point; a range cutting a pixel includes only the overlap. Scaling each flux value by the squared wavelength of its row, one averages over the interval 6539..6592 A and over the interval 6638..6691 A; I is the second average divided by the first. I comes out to 0.66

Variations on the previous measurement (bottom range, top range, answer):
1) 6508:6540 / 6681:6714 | 1.06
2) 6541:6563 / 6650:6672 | 0.65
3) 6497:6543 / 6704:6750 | 1.21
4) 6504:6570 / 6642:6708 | 0.78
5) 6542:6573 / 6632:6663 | 0.57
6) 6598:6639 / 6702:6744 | 1.20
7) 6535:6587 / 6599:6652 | 0.62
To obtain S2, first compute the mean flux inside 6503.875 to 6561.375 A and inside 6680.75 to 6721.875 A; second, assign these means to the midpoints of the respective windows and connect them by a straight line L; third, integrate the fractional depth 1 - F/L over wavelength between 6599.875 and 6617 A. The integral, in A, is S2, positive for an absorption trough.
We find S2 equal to 1.9 A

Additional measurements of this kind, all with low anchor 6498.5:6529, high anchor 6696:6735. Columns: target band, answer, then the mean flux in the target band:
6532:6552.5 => -2.45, 36.1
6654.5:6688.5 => 1.72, 33.5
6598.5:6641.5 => 3.37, 31.4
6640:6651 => 1.18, 30.9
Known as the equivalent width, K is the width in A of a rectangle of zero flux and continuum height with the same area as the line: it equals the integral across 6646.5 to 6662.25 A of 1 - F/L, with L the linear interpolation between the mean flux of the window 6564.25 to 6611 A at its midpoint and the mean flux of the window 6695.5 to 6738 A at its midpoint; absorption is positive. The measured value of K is 3.2 A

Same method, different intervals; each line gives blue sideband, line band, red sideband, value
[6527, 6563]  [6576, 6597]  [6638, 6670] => -3.4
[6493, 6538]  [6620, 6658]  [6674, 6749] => 3.0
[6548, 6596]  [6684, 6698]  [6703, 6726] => 2.2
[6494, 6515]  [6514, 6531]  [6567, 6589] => 1.0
